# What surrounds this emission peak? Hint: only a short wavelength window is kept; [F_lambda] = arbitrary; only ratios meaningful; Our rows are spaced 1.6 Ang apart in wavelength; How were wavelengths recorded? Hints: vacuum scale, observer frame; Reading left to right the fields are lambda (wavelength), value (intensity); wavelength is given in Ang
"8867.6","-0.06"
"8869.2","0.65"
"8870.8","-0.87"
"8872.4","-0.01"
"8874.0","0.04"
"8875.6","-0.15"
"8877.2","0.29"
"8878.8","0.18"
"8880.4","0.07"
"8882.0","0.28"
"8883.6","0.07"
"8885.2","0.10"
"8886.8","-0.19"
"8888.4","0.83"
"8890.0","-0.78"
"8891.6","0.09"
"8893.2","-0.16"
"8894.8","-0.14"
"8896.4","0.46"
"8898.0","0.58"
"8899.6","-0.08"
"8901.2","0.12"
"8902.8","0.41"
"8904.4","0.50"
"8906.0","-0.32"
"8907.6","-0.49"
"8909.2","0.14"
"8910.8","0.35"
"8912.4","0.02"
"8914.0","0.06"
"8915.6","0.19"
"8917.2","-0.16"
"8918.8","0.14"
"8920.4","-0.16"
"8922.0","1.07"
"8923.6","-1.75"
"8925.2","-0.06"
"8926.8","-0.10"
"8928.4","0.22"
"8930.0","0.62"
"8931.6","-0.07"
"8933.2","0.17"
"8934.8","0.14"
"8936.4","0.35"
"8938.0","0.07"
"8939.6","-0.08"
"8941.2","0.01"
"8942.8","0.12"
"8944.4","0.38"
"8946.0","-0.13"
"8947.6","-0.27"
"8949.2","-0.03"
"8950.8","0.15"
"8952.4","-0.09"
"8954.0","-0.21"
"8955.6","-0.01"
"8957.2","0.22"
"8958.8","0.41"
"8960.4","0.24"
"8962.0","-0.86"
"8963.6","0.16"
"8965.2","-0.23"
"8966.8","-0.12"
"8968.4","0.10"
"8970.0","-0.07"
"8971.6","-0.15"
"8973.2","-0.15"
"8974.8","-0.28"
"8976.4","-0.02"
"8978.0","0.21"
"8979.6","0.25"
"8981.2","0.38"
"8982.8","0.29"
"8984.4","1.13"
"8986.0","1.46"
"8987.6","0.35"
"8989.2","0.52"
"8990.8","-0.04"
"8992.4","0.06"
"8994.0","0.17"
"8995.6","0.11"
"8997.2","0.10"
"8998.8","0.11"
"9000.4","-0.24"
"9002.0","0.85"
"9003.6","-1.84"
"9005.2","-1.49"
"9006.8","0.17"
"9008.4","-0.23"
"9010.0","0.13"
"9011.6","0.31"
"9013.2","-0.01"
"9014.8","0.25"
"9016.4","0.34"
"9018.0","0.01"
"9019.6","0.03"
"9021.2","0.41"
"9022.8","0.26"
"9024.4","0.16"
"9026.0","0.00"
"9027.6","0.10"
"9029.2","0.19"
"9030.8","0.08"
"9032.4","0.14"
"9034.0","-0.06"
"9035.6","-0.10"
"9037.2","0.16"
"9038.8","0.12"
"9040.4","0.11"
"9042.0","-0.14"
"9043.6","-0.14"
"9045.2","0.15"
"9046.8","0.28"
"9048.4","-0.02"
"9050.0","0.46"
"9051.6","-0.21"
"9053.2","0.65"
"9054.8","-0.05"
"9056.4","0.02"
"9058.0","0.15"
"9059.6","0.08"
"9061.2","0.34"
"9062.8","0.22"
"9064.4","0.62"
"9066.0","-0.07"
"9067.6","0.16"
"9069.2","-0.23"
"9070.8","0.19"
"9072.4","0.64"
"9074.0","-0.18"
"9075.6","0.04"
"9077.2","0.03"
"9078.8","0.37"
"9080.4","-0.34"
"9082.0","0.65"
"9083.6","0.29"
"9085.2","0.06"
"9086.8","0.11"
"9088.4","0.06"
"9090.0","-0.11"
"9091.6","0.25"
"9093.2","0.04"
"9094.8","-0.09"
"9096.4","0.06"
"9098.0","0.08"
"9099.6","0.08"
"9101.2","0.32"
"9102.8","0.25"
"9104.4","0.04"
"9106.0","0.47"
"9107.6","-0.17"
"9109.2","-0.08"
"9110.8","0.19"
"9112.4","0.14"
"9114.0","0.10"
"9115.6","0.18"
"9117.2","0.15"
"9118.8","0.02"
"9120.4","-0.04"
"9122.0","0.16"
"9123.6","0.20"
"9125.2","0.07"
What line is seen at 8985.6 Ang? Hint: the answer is H-beta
